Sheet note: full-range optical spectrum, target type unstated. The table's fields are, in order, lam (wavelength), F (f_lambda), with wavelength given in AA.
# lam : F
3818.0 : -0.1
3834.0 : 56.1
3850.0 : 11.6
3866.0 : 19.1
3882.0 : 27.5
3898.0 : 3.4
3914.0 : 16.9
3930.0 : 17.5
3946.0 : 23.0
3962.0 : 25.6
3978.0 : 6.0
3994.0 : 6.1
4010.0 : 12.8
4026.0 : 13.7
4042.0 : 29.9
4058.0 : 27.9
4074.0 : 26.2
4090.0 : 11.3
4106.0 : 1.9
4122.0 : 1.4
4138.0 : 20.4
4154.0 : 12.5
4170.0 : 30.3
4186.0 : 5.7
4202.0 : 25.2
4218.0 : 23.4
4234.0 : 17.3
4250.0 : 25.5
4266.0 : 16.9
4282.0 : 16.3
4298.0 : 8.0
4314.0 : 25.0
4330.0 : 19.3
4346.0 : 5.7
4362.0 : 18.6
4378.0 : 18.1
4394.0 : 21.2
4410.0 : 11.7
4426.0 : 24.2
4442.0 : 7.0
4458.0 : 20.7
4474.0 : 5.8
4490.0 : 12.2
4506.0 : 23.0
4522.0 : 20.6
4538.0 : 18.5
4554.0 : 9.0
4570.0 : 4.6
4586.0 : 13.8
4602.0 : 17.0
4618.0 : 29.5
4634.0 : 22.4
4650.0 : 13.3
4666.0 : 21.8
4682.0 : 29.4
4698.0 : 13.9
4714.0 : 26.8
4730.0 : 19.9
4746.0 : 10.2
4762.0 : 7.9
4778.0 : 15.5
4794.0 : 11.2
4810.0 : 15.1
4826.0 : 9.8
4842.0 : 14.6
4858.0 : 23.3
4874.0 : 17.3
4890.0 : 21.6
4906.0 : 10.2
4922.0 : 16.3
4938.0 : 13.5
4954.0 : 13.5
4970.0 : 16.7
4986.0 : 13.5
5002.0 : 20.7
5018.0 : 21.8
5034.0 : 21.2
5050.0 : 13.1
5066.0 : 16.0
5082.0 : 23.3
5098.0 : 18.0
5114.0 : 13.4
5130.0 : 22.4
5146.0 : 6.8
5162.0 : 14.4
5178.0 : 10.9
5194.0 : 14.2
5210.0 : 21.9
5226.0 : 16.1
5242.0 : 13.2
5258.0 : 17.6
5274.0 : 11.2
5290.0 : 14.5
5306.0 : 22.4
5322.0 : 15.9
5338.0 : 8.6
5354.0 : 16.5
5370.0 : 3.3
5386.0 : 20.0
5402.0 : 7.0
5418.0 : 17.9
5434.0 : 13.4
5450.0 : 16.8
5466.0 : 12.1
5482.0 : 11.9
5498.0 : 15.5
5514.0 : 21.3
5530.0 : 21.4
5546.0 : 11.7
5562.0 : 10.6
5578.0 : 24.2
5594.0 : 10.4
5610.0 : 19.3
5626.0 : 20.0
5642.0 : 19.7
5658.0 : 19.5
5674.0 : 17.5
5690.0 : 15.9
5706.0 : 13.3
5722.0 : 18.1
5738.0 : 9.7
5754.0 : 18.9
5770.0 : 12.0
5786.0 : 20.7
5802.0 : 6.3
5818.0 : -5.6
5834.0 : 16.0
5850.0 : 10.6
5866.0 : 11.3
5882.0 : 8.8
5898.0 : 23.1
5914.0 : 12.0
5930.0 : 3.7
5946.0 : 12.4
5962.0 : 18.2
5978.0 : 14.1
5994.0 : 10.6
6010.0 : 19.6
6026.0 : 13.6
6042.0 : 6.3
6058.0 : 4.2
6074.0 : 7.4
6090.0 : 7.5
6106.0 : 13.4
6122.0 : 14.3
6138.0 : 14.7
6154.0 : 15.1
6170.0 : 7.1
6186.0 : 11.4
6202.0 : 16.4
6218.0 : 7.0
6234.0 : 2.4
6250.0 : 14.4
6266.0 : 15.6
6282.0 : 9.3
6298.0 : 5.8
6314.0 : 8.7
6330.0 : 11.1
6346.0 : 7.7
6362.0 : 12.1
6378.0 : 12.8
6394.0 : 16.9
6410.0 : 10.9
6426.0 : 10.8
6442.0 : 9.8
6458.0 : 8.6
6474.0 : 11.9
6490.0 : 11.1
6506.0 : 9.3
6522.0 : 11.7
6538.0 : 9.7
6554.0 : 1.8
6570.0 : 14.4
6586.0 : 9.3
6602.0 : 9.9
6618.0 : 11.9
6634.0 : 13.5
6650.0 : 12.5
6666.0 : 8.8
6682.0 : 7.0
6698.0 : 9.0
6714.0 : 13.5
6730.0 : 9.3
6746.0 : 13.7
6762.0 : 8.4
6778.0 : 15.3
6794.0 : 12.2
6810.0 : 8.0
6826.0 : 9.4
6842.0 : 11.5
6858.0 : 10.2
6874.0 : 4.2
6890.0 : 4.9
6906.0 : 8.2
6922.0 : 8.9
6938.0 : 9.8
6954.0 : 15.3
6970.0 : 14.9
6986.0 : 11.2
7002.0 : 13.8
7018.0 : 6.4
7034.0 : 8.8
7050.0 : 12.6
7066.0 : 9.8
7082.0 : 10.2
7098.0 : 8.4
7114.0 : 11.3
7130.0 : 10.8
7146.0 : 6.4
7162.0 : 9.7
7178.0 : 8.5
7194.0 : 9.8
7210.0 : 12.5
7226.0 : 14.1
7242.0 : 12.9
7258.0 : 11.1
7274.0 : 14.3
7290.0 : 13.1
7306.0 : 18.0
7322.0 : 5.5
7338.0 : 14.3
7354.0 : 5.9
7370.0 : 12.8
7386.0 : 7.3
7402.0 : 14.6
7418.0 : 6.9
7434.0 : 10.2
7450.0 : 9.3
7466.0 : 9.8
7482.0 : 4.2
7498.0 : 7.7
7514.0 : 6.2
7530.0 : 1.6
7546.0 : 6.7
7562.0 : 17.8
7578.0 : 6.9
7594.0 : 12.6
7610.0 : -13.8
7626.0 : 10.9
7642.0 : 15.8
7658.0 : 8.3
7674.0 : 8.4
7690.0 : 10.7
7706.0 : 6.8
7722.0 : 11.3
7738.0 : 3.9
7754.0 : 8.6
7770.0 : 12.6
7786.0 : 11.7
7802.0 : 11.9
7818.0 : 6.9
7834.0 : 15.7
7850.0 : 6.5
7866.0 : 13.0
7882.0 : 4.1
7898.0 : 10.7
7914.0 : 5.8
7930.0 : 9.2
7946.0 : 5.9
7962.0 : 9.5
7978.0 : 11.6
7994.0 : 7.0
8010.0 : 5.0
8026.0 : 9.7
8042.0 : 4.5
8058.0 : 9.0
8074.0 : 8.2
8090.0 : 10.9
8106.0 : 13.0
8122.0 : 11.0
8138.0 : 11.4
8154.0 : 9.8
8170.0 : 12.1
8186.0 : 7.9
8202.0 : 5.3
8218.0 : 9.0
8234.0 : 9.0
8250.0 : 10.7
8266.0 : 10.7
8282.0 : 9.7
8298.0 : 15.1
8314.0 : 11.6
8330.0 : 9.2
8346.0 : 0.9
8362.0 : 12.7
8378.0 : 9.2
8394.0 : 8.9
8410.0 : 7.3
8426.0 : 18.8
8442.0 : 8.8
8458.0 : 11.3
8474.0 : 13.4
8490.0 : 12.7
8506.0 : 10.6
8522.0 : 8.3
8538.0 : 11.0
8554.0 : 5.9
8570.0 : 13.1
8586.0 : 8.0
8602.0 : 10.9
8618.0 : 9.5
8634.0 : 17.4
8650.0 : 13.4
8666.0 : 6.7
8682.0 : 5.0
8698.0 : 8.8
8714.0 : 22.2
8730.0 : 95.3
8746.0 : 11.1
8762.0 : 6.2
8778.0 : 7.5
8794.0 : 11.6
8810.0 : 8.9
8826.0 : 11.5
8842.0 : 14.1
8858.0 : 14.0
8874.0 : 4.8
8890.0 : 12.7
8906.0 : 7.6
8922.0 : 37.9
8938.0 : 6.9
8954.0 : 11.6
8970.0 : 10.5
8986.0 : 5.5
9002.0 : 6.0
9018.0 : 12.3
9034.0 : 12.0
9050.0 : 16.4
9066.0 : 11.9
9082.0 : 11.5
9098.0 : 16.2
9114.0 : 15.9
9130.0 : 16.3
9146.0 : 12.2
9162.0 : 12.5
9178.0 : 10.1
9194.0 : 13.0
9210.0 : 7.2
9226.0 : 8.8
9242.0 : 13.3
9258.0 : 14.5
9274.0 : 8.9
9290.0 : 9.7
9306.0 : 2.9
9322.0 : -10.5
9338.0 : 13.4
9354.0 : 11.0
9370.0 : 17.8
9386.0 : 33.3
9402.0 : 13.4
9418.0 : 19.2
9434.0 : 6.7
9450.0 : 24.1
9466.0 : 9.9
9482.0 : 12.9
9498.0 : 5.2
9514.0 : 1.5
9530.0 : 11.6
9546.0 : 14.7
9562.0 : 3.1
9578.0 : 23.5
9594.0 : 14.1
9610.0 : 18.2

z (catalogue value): 1.341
